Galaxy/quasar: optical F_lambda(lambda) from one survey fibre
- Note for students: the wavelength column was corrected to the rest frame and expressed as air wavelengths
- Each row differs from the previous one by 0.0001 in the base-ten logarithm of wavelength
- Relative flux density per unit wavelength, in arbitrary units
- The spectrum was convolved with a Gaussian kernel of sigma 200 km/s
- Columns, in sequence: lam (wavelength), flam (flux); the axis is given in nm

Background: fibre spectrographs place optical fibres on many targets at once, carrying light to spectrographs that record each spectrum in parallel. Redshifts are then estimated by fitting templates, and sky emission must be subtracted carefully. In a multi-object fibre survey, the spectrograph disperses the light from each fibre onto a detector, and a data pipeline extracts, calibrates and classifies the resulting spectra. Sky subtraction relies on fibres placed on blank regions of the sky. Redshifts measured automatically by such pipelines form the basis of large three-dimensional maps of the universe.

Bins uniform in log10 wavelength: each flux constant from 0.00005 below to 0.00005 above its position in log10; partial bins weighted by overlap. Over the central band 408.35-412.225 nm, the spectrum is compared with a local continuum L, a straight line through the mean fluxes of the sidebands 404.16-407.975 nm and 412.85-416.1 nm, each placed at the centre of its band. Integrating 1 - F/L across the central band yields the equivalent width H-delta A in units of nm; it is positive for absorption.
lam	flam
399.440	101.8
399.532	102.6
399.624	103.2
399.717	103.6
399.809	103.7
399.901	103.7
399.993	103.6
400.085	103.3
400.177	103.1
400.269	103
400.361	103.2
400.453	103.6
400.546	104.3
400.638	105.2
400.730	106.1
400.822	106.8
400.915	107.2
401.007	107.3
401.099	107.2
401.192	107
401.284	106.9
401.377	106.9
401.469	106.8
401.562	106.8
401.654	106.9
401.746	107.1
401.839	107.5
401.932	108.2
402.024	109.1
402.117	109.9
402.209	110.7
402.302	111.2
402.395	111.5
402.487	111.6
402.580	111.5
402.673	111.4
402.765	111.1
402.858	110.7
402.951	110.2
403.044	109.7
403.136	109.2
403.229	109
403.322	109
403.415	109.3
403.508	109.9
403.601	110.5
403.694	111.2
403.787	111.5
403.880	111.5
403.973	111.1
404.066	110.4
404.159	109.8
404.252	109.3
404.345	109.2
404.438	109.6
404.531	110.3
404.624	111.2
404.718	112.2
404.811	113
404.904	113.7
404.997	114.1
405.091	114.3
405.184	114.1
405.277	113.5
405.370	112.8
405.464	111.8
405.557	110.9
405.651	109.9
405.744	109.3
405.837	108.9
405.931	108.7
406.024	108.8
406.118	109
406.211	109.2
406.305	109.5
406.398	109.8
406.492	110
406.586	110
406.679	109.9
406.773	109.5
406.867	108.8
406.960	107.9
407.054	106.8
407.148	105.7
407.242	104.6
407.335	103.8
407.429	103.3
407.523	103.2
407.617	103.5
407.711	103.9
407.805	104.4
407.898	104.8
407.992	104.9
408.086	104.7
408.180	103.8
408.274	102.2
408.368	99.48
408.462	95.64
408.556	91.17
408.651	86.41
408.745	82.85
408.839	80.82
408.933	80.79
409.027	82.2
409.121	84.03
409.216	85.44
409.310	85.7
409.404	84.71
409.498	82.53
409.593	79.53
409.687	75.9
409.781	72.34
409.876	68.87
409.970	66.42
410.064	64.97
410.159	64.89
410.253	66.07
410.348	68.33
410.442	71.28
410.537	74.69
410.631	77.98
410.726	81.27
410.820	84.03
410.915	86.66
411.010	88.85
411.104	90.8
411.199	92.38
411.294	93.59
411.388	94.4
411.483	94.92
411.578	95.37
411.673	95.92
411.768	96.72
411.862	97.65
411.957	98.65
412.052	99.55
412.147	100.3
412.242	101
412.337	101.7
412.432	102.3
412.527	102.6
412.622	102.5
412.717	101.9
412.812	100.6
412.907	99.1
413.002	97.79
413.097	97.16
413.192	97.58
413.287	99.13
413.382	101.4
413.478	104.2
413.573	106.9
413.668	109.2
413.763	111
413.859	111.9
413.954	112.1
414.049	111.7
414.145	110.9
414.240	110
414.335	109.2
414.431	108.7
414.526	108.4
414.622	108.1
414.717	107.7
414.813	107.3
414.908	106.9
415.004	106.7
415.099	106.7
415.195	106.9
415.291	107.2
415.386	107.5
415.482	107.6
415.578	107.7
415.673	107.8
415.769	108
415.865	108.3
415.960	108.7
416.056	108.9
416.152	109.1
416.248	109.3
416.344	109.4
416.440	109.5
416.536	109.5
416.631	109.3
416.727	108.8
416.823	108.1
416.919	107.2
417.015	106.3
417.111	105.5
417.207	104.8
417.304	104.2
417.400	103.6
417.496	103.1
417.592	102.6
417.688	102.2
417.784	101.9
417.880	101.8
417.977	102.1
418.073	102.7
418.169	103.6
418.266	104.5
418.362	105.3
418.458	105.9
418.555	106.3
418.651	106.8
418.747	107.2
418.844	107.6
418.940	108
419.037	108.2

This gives 0.84 nm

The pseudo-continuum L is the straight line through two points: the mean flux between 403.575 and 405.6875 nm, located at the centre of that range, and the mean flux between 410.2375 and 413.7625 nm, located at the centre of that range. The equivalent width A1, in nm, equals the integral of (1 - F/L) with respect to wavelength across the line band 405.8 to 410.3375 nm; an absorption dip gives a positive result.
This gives 0.402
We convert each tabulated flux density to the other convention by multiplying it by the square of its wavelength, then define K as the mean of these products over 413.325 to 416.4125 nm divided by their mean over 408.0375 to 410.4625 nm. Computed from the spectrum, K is 1.4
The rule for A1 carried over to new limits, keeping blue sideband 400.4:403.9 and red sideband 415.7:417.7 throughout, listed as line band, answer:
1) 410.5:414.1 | 0.324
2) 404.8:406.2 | -0.040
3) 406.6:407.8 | 0.024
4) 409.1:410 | 0.244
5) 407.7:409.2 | 0.193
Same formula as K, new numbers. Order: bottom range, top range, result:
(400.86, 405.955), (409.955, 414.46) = 0.90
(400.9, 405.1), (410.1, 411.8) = 0.80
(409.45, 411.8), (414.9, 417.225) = 1.37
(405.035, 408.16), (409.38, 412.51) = 0.81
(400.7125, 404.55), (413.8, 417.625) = 1.05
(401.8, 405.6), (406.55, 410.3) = 0.85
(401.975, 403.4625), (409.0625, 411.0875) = 0.72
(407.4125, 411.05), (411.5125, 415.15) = 1.24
